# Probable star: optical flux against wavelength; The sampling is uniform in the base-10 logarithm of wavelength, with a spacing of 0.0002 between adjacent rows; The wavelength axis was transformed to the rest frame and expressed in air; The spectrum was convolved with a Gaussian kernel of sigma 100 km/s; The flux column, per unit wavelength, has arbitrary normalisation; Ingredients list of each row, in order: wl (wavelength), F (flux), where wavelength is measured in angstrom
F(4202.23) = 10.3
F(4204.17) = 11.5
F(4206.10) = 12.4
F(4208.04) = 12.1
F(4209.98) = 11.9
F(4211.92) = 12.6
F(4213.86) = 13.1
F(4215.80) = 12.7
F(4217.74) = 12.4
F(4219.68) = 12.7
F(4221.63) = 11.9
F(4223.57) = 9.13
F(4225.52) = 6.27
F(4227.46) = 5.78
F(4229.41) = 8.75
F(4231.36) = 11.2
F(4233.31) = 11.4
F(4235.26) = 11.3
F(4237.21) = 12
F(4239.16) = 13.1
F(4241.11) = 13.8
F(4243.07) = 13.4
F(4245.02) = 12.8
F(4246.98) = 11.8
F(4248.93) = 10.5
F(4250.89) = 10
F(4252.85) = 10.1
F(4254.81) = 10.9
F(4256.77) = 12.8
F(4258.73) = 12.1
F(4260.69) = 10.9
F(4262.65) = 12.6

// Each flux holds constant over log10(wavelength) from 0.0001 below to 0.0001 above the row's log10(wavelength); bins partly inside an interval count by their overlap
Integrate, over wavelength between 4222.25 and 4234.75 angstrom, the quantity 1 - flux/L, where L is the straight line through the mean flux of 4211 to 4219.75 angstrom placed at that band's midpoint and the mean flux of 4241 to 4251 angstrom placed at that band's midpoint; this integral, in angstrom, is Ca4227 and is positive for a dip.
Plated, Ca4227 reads 3.5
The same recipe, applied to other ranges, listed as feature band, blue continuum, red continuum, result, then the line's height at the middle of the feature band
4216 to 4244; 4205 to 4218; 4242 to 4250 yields 2.9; 12.3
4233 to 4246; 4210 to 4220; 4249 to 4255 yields -1.8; 11.1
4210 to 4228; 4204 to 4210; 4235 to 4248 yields 2.0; 12.3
